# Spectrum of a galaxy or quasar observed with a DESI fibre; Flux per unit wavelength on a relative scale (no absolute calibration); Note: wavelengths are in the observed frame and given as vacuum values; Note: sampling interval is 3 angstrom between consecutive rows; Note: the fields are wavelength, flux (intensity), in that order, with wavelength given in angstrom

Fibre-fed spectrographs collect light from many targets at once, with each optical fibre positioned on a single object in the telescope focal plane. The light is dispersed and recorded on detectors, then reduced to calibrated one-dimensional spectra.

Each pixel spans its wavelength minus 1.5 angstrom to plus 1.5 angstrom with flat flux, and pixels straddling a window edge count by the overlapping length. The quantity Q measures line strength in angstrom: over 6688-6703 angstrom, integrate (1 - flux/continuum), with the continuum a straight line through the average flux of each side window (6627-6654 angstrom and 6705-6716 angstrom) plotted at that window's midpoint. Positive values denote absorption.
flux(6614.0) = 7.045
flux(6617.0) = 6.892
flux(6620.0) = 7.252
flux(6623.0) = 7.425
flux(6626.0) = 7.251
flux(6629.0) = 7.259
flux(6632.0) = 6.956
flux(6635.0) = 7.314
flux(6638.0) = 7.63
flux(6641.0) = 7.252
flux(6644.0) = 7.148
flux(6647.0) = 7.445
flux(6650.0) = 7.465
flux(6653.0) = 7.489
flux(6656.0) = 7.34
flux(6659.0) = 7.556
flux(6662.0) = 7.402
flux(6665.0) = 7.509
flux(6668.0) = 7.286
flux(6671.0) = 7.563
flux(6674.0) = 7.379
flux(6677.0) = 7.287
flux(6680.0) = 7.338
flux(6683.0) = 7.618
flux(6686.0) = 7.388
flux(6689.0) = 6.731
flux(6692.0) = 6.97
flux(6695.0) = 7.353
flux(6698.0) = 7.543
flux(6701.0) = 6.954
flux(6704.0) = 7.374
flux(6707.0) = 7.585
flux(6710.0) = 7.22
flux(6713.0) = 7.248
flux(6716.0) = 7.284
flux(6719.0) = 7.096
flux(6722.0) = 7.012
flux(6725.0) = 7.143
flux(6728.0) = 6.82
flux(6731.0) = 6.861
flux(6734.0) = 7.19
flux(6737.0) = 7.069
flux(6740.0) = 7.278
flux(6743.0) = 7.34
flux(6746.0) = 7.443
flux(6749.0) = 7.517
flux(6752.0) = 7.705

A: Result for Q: 0.4 angstrom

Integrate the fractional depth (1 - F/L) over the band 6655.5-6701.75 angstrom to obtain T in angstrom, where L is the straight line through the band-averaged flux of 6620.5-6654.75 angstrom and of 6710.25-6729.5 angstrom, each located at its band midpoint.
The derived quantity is -0.72 angstrom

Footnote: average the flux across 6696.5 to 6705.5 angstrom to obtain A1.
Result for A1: 7.29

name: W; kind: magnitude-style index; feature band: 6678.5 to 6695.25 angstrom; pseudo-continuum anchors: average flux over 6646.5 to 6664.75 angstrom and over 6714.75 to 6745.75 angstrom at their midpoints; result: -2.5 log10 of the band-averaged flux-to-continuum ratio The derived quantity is 0.01 mag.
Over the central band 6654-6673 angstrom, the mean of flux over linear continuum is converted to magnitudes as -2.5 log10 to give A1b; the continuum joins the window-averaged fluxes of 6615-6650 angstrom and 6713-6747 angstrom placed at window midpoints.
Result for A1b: -0.032 mag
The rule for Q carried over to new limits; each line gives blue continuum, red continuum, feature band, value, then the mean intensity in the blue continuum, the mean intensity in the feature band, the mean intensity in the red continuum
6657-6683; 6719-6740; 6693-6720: -0.4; 7.43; 7.29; 7.04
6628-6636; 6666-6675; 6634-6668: -0.6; 7.16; 7.41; 7.42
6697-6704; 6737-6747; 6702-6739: 0.6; 7.25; 7.16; 7.31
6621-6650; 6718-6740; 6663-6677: -0.4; 7.31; 7.42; 7.04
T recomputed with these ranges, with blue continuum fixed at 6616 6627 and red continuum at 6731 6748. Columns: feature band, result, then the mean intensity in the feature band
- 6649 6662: -0.4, 7.46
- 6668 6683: -0.4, 7.4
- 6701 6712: -0.1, 7.33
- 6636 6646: -0.2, 7.35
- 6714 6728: 0.2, 7.1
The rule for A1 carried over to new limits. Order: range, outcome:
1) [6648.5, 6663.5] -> 7.45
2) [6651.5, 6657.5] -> 7.41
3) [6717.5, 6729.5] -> 7.02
